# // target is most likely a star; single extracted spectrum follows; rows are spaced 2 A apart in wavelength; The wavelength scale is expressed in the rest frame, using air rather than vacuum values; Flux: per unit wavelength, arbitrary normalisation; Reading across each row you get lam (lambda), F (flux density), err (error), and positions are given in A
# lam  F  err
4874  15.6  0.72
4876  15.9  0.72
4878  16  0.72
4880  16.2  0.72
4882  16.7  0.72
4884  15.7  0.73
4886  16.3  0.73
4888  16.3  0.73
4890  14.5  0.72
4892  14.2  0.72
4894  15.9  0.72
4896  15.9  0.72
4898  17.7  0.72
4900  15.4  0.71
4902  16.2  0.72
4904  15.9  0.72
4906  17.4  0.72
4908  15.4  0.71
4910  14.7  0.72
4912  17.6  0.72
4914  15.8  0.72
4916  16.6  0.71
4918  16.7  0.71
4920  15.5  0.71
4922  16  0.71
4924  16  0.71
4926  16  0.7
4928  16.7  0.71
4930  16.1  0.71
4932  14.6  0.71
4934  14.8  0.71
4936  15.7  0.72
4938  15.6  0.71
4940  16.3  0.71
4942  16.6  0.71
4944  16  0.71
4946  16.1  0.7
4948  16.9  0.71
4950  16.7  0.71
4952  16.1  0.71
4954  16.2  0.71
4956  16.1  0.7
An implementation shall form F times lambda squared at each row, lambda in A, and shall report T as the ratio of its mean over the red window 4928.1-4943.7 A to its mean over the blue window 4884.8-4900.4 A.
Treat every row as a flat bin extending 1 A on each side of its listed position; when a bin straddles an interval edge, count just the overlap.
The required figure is 1.02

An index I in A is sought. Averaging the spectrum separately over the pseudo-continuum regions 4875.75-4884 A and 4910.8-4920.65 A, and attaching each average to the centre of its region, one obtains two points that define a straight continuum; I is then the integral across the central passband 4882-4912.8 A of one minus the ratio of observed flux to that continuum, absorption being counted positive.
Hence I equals 0.65 A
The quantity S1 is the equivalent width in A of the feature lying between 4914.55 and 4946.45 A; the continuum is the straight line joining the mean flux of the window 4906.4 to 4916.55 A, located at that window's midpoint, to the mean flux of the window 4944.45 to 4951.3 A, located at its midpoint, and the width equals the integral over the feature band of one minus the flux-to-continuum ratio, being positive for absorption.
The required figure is 0.7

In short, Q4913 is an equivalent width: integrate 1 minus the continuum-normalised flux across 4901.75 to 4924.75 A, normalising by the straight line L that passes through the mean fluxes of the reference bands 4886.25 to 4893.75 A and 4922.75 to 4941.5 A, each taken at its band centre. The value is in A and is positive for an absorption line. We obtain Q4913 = -0.9 A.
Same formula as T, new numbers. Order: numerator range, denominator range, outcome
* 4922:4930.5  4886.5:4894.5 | 1.08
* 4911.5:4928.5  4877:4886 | 1.02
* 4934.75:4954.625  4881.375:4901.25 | 1.04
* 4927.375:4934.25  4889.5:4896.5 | 1.05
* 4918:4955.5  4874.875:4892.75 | 1.04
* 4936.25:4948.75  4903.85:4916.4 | 1.01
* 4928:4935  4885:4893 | 1.02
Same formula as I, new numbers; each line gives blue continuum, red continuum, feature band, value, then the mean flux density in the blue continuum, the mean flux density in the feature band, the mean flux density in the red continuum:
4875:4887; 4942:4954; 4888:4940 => 1.14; 16.1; 15.9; 16.4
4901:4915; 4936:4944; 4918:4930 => 0.01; 16.1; 16.1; 16.1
